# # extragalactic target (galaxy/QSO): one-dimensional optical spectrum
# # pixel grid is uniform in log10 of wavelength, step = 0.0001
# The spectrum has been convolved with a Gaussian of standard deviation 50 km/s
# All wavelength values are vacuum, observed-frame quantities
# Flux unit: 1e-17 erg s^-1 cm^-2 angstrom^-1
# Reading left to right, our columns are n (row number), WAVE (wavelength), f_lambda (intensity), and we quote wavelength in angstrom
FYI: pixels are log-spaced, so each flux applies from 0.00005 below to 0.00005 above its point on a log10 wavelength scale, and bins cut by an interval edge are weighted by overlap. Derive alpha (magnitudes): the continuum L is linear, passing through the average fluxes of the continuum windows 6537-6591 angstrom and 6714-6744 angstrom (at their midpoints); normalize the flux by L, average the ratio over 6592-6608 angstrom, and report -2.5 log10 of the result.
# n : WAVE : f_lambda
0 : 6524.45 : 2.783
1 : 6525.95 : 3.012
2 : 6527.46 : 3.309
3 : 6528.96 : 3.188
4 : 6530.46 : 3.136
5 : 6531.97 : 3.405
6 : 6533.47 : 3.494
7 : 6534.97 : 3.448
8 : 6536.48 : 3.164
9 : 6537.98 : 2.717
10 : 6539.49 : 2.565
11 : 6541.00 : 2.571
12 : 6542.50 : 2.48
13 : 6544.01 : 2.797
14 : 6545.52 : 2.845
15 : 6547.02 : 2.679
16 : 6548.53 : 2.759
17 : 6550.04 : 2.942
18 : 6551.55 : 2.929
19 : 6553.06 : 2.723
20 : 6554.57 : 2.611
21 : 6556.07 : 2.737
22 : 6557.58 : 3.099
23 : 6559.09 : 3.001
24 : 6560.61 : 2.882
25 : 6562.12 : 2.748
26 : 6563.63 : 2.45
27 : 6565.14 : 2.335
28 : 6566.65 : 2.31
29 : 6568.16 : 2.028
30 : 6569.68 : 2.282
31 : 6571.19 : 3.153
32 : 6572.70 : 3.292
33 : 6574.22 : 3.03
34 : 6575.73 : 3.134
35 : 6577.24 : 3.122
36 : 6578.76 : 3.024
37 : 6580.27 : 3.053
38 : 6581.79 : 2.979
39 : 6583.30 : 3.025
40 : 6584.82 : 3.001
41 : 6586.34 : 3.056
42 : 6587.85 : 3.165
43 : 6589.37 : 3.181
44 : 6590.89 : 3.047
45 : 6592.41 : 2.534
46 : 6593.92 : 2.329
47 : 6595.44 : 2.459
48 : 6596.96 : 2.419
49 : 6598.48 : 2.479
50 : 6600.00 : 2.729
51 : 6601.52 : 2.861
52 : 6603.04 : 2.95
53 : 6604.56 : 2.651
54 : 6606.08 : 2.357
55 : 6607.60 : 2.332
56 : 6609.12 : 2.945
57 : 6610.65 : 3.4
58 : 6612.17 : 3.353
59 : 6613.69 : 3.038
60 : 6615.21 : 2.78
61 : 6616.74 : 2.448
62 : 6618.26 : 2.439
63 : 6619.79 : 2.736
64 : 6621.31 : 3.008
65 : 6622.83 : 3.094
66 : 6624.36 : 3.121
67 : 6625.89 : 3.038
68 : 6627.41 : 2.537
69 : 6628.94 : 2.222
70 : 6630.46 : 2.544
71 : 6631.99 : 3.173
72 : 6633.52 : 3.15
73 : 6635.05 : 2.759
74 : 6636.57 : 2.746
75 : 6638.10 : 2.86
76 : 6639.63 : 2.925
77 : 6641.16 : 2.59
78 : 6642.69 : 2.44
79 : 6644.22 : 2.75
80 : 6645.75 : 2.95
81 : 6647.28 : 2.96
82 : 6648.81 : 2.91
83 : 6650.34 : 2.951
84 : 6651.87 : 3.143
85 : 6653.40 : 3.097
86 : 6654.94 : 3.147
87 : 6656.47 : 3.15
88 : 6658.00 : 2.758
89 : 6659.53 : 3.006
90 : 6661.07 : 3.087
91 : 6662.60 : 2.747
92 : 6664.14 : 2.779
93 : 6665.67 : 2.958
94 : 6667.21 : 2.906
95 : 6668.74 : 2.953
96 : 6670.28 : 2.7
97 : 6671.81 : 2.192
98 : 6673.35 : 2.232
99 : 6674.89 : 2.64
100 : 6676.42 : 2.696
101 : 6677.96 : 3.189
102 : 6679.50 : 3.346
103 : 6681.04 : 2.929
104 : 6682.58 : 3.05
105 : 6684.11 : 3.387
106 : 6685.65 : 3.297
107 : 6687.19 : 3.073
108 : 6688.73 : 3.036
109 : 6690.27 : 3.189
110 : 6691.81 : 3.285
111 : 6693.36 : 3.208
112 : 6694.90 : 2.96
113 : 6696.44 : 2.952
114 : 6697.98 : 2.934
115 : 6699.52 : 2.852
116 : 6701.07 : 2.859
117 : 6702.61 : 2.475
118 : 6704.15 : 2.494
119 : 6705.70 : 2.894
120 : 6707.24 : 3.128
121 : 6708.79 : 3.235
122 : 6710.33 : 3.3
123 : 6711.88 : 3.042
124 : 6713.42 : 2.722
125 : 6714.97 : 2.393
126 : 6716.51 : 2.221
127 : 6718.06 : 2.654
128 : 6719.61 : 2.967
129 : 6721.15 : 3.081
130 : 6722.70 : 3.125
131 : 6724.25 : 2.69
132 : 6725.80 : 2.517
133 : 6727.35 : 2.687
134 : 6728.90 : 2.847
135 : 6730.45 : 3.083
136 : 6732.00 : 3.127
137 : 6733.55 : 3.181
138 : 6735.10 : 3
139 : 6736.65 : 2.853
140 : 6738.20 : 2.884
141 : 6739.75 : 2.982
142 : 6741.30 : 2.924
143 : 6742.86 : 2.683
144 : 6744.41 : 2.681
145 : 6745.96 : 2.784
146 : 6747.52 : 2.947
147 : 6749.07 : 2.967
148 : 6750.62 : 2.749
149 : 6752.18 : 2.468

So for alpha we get 0.11 mag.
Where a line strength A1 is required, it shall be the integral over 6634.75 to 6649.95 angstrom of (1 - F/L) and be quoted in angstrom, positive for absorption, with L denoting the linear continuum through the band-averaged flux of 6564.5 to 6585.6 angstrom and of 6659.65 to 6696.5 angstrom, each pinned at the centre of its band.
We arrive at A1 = 0.6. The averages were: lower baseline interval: 2.84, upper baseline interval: 2.95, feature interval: 2.79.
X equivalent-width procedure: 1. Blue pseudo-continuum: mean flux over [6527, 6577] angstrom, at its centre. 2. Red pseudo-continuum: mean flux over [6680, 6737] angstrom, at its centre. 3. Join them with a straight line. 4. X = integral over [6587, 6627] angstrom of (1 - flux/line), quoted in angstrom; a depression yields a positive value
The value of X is 1.2 angstrom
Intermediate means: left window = 2.86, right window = 2.94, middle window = 2.8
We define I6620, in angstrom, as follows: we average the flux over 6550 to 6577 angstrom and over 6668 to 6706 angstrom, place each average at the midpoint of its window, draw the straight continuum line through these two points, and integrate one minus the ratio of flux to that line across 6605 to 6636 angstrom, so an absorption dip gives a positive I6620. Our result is 0.1 angstrom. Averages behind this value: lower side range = 2.76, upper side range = 2.91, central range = 2.82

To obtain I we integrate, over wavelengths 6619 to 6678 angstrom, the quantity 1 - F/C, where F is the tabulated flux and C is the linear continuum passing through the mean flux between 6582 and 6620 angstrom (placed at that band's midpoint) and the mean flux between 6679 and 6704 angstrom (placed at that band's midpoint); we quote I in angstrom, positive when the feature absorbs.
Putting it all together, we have 1.6 angstrom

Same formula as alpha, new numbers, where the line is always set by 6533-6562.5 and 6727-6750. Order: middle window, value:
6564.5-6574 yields 0.11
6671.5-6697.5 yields -0.04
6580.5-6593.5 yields -0.04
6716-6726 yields 0.05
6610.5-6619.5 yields 0.00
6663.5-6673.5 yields 0.07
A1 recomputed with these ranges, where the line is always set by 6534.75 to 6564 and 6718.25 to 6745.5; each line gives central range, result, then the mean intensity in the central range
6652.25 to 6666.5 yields -0.59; 2.97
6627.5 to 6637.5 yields 0.32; 2.75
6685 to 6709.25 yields -0.94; 2.99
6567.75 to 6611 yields -0.14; 2.83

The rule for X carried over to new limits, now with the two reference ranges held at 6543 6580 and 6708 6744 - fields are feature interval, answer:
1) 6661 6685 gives -0.1 angstrom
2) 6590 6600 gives 0.9 angstrom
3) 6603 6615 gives -0.2 angstrom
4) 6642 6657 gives -0.6 angstrom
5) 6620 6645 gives 0.2 angstrom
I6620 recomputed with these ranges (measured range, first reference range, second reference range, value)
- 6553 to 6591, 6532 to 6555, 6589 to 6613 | -0.8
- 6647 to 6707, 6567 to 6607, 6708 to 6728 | -2.5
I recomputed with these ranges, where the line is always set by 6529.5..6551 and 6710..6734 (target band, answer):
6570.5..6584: -0.8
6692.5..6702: -0.3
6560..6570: 1.7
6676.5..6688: -1.2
